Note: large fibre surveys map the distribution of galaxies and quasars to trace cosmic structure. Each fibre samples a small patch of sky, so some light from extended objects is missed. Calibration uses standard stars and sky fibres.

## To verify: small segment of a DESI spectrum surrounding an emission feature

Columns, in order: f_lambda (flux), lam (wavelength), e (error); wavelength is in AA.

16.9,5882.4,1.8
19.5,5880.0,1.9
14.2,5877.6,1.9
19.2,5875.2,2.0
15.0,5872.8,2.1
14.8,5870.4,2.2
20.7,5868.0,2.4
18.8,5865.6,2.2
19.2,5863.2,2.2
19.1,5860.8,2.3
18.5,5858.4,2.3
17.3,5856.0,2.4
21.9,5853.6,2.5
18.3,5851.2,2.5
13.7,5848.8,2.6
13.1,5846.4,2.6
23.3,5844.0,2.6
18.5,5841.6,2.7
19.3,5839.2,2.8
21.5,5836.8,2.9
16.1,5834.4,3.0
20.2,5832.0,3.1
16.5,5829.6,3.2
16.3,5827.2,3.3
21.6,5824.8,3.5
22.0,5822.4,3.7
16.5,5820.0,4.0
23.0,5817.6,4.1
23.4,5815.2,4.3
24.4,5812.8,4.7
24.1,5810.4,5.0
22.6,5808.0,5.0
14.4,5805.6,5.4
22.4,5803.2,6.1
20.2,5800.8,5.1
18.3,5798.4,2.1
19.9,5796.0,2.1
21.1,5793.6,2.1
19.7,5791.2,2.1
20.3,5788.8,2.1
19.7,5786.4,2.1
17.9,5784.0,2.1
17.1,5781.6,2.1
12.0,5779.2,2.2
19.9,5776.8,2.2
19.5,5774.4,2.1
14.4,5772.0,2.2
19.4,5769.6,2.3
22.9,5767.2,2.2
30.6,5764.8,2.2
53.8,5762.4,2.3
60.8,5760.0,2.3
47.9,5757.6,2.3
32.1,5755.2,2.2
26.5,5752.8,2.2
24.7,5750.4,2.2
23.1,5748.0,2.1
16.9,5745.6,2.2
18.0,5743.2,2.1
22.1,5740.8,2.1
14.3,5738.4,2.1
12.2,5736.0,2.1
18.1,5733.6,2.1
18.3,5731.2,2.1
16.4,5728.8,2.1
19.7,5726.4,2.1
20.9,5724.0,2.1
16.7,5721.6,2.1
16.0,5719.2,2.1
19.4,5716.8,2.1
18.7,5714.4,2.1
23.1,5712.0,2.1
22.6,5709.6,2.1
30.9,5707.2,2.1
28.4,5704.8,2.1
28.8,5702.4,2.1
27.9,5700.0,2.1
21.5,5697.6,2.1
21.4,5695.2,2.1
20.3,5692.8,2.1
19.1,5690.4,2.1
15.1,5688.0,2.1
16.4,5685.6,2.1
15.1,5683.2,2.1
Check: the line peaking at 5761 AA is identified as [O III] 5007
